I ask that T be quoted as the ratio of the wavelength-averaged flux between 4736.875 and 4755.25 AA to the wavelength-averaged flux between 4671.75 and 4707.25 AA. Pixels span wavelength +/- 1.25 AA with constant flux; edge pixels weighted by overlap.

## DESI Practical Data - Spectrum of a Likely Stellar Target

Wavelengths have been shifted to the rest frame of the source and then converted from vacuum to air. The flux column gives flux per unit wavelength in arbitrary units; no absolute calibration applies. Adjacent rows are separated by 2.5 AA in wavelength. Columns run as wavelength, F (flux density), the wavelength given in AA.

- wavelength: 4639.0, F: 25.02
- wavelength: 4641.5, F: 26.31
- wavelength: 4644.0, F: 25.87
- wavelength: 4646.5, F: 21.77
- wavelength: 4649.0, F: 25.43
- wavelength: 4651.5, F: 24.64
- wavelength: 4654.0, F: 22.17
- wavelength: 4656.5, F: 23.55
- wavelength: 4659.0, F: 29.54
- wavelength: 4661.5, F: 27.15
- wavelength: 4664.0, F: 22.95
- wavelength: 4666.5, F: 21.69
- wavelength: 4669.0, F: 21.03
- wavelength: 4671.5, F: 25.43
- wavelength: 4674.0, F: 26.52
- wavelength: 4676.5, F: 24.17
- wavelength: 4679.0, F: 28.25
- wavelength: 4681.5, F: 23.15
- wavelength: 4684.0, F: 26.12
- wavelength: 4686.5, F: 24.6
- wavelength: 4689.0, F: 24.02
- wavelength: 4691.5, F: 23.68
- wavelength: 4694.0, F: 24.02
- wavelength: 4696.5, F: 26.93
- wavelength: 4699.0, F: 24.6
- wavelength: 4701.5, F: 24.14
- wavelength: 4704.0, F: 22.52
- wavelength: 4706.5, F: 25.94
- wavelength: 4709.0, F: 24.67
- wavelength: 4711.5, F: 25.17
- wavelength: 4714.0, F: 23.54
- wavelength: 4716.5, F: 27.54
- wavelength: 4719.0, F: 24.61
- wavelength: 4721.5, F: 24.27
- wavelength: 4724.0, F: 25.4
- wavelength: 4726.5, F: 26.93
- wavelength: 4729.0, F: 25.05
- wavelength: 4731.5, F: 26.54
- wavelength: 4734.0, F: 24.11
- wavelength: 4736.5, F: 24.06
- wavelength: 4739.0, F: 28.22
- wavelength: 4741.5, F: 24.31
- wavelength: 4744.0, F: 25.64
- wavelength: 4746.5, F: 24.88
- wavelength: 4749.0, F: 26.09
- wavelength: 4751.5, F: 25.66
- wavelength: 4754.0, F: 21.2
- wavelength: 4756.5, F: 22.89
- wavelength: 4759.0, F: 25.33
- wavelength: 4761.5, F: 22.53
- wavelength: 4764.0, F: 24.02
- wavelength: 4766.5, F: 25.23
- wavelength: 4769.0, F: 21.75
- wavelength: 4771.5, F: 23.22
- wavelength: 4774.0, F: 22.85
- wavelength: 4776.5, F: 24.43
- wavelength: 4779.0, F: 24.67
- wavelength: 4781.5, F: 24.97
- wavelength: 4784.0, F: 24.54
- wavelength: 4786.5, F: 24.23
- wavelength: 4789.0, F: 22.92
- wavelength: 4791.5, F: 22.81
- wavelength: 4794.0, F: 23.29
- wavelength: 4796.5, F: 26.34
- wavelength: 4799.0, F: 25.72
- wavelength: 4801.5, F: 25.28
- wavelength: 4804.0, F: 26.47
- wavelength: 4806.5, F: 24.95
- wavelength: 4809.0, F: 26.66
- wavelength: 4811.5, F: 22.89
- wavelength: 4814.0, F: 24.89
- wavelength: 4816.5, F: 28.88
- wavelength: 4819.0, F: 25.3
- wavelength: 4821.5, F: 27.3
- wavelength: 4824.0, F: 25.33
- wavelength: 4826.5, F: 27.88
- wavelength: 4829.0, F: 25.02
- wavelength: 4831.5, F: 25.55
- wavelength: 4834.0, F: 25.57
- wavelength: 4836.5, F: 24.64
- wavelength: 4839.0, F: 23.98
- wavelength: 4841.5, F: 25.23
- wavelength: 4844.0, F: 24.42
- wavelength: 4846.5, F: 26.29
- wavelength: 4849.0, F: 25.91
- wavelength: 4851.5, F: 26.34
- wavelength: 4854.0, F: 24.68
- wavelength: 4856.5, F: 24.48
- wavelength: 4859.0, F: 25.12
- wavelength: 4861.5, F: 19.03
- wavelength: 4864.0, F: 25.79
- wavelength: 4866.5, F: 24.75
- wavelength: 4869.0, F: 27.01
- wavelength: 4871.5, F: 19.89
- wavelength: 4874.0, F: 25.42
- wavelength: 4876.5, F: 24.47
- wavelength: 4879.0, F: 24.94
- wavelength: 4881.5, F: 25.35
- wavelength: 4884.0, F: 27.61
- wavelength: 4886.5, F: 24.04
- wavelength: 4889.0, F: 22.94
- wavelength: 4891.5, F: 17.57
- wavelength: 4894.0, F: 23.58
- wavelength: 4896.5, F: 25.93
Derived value 1.01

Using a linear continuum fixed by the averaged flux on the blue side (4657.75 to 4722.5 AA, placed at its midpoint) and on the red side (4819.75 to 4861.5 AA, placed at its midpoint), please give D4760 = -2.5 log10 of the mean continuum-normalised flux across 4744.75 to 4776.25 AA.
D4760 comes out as 0.05 mag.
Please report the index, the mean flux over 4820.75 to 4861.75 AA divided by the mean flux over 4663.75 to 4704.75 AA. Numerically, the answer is 1.0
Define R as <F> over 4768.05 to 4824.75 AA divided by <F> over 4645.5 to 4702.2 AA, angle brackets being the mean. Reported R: 1.0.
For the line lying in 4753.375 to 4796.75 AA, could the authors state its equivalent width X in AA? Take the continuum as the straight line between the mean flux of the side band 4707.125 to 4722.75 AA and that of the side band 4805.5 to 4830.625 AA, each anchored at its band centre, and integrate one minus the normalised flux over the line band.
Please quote 3.1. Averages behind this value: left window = 25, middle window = 23.7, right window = 25.9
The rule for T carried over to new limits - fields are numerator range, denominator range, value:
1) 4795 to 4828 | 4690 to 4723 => 1.05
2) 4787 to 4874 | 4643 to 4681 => 1.02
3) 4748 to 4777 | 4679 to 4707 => 0.96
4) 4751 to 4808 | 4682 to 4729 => 0.97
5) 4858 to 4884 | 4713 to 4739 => 0.96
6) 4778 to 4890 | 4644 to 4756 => 1.01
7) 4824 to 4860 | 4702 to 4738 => 1.01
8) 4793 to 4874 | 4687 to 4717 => 1.02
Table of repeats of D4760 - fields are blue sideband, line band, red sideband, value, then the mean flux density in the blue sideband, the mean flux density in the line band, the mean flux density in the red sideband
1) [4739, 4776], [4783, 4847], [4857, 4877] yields -0.05 mag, 24.1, 25.2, 23.9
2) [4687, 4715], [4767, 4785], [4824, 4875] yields 0.04 mag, 24.5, 23.8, 24.9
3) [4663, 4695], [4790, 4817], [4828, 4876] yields -0.03 mag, 24.3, 25.2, 24.7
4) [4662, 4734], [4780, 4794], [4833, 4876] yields 0.04 mag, 24.8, 23.9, 24.6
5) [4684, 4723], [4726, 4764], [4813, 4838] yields 0.01 mag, 24.7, 24.8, 26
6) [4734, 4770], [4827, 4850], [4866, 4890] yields -0.03 mag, 24.4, 25.3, 24.7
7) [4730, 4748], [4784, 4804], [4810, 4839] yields 0.05 mag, 25.4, 24.5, 25.7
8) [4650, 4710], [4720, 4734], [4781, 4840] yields -0.03 mag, 24.6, 25.5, 25.2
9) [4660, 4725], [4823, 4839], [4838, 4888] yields -0.03 mag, 24.7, 25.5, 24.7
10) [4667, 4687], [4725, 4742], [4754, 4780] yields -0.07 mag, 24.8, 25.7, 23.6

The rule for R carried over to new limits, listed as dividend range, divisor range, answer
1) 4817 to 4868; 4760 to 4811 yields 1.04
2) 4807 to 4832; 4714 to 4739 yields 1.02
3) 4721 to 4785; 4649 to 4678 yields 1.00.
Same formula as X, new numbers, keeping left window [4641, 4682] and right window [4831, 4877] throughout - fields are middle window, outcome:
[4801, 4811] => -0.41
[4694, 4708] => -0.04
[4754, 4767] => 0.53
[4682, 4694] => 0.11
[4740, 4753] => -0.33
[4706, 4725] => -0.33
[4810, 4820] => -0.35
